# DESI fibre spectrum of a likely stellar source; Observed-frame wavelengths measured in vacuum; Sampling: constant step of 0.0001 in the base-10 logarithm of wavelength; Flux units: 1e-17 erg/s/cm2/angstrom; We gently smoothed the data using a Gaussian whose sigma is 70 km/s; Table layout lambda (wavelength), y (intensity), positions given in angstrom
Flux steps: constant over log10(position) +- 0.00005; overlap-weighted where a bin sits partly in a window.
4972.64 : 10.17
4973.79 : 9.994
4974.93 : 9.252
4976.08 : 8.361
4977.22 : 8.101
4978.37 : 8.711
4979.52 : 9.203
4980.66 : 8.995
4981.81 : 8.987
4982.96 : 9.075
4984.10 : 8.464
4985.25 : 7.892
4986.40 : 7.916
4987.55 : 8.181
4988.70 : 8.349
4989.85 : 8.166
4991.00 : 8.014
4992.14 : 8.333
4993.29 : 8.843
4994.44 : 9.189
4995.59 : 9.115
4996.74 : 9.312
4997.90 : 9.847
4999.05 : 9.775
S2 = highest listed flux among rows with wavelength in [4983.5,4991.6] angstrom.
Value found 8.464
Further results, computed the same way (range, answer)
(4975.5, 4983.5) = 9.203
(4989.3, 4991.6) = 8.166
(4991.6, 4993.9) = 8.843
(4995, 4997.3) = 9.312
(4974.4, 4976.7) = 9.252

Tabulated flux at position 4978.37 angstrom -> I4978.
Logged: 8.711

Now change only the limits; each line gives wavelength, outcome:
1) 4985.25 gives 7.892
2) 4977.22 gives 8.101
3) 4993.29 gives 8.843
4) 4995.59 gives 9.115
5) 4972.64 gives 10.17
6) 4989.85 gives 8.166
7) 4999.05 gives 9.775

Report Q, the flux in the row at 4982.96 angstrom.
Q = 9.075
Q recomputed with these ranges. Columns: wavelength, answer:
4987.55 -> 8.181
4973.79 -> 9.994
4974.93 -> 9.252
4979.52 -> 9.203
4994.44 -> 9.189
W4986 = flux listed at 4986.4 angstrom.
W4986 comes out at 7.916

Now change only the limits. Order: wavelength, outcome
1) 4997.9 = 9.847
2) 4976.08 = 8.361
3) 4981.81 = 8.987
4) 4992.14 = 8.333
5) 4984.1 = 8.464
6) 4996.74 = 9.312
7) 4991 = 8.014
